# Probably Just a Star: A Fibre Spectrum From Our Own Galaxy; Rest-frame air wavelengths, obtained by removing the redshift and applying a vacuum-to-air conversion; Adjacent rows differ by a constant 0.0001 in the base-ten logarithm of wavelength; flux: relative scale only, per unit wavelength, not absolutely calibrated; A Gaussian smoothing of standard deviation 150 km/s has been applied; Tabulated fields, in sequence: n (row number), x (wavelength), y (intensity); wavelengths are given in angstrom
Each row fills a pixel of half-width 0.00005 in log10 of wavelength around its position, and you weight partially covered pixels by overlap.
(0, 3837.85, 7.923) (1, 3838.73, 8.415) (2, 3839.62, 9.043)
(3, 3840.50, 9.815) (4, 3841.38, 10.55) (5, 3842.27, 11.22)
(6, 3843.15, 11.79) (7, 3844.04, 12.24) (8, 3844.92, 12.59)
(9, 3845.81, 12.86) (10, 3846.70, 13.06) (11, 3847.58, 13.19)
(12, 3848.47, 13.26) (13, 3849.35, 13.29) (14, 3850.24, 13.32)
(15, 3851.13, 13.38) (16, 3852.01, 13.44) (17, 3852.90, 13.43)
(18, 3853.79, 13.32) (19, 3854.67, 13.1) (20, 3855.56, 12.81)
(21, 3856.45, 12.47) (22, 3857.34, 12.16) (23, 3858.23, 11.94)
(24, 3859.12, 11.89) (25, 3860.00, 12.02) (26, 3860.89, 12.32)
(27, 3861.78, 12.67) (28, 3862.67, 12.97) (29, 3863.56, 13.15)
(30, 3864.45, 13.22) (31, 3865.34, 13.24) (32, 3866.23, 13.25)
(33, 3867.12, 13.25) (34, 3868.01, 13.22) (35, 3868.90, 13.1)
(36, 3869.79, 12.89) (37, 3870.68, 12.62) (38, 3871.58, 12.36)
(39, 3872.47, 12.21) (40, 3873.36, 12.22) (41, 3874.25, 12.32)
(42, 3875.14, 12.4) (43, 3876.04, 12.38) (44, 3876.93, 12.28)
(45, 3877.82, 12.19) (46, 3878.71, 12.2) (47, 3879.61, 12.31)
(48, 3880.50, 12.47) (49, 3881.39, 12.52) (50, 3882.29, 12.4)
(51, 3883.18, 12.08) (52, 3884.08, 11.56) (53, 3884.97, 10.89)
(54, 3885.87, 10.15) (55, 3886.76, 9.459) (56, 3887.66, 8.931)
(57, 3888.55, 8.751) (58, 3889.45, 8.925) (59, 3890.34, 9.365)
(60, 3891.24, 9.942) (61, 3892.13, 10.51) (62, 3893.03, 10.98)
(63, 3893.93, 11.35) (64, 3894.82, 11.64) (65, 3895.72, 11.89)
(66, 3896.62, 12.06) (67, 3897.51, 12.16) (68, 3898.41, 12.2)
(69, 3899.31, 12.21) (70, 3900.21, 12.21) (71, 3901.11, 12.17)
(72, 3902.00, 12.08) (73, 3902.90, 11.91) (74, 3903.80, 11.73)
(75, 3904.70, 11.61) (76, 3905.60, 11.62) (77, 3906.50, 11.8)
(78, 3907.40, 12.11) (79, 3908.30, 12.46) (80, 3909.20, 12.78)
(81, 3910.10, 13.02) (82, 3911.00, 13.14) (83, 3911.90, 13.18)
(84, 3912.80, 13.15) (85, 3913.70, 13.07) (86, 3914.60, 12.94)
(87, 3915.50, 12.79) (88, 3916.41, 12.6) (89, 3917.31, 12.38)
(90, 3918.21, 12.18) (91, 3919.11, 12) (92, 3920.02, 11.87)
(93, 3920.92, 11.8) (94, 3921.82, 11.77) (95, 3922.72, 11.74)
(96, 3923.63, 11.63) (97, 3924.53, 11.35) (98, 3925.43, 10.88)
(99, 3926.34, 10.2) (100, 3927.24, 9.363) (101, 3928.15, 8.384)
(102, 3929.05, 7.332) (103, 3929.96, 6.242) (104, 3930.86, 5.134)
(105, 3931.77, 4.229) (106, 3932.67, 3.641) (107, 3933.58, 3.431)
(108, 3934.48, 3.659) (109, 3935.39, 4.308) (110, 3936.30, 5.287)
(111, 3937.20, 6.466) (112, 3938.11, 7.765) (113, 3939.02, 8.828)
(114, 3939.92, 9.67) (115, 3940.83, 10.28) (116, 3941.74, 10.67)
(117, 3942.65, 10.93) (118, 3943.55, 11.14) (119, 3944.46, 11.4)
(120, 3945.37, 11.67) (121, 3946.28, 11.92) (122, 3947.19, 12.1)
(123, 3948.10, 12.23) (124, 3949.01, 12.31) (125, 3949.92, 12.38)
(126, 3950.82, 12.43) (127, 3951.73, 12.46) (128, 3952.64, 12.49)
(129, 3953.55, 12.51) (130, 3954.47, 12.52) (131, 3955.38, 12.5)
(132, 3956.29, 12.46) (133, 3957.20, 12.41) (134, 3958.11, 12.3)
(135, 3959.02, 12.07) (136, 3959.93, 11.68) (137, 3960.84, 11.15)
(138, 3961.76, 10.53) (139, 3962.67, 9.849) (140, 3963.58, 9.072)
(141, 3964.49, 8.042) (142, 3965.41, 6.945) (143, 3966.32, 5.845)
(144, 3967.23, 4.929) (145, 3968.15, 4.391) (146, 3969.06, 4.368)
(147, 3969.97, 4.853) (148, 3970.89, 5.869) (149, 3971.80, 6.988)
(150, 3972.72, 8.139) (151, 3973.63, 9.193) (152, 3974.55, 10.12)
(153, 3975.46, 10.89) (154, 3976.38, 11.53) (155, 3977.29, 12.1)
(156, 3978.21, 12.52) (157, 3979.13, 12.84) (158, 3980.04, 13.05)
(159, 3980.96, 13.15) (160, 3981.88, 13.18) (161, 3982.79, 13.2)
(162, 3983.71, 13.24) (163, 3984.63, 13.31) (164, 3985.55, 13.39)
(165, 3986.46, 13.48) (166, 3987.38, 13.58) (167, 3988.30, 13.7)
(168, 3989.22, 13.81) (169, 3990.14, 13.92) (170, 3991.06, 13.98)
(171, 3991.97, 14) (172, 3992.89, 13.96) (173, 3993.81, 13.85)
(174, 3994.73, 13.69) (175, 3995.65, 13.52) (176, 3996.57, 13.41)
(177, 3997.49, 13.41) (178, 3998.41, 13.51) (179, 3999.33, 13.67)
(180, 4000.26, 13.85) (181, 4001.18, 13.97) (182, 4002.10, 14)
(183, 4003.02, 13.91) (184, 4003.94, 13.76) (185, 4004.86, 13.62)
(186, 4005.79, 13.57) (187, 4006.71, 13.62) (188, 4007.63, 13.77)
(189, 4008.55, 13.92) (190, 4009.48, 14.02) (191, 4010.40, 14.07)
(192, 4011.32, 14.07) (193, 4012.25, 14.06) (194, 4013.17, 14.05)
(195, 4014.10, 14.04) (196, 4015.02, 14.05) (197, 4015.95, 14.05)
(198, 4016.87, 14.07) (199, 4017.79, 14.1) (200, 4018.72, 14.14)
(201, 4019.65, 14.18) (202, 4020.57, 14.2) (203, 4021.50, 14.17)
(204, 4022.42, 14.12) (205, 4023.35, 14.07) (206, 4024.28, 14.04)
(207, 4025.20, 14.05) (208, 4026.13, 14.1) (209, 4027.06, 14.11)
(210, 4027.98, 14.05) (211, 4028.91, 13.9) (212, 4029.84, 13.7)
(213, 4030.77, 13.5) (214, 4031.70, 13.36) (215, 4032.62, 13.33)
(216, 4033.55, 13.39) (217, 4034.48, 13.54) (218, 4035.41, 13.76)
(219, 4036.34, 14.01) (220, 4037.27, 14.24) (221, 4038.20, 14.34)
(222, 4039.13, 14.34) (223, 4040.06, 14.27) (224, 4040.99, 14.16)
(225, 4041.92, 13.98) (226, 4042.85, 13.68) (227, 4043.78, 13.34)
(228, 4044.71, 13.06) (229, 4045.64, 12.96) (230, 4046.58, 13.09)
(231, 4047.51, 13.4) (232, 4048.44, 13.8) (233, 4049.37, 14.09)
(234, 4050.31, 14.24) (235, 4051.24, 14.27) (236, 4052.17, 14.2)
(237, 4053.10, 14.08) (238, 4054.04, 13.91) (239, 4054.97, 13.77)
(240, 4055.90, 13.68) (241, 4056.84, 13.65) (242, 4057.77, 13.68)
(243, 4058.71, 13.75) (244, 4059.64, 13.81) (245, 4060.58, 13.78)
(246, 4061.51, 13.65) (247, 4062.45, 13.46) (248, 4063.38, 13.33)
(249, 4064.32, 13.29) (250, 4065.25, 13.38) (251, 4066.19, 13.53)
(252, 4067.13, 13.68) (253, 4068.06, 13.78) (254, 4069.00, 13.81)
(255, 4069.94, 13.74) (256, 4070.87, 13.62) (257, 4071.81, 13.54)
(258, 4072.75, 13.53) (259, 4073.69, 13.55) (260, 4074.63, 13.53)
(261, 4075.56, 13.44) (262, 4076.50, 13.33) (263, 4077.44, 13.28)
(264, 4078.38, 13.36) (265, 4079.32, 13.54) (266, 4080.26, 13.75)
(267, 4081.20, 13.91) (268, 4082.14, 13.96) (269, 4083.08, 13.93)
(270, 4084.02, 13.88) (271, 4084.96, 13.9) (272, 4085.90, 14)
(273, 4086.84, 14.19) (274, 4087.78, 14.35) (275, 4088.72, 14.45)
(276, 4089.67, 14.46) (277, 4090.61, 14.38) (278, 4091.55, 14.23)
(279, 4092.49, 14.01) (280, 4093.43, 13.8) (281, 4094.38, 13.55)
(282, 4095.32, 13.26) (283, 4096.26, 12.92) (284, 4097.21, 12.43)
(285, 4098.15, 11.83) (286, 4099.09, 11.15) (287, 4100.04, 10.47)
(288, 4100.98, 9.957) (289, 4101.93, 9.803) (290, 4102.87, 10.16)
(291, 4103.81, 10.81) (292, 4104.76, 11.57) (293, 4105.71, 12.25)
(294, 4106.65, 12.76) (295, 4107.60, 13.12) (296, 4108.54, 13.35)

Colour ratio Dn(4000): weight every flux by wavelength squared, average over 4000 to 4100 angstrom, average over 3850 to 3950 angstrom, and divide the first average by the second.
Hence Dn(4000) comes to 1.32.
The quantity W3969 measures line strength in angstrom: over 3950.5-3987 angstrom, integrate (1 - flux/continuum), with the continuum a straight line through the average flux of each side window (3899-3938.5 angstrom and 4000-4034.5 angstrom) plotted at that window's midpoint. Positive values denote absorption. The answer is 4.7 angstrom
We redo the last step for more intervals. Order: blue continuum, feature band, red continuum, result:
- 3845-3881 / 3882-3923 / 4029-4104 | 3.8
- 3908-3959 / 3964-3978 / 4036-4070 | 4.7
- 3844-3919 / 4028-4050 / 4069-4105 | -1.4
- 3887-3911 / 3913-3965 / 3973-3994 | 7.8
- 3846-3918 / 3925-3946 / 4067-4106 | 7.7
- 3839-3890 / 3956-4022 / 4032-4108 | 3.9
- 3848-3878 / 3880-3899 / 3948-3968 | 1.9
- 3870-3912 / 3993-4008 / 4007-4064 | -0.4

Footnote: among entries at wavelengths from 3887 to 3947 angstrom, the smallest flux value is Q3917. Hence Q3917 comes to 3.431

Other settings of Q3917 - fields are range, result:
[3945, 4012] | 4.368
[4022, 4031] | 13.5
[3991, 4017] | 13.41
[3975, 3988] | 10.89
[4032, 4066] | 12.96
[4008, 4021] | 13.92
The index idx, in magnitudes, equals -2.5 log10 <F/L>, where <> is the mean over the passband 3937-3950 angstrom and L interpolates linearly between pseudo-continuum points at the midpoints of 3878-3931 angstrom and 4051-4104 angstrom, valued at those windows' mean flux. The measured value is 0.11 mag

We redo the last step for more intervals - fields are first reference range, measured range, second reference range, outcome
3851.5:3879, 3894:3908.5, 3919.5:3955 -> -0.08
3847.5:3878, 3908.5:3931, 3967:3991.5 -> 0.05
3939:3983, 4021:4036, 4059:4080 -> -0.12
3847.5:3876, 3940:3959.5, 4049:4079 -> 0.11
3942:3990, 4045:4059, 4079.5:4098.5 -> -0.07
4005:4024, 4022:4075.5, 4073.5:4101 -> 0.00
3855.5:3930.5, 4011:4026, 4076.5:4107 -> -0.13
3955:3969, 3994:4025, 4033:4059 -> -0.17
